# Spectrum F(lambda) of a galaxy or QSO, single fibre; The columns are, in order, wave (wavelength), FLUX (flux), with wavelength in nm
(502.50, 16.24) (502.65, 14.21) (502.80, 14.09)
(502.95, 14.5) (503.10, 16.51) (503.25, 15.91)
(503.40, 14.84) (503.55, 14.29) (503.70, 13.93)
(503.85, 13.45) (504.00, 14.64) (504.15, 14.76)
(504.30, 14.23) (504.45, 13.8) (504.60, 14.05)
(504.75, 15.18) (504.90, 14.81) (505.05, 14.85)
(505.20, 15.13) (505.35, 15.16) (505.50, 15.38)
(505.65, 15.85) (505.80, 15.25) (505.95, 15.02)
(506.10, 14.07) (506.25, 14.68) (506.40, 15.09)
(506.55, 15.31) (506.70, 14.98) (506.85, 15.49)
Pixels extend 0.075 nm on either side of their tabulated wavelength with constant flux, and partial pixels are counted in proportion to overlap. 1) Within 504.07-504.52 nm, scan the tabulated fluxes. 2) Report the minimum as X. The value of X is 13.8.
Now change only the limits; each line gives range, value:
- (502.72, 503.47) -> 14.09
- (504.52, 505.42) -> 14.05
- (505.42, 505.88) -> 15.25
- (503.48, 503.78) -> 13.93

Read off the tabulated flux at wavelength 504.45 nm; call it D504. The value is 13.8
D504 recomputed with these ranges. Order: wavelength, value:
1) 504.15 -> 14.76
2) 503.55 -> 14.29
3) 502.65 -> 14.21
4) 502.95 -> 14.5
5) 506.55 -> 15.31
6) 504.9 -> 14.81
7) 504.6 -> 14.05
